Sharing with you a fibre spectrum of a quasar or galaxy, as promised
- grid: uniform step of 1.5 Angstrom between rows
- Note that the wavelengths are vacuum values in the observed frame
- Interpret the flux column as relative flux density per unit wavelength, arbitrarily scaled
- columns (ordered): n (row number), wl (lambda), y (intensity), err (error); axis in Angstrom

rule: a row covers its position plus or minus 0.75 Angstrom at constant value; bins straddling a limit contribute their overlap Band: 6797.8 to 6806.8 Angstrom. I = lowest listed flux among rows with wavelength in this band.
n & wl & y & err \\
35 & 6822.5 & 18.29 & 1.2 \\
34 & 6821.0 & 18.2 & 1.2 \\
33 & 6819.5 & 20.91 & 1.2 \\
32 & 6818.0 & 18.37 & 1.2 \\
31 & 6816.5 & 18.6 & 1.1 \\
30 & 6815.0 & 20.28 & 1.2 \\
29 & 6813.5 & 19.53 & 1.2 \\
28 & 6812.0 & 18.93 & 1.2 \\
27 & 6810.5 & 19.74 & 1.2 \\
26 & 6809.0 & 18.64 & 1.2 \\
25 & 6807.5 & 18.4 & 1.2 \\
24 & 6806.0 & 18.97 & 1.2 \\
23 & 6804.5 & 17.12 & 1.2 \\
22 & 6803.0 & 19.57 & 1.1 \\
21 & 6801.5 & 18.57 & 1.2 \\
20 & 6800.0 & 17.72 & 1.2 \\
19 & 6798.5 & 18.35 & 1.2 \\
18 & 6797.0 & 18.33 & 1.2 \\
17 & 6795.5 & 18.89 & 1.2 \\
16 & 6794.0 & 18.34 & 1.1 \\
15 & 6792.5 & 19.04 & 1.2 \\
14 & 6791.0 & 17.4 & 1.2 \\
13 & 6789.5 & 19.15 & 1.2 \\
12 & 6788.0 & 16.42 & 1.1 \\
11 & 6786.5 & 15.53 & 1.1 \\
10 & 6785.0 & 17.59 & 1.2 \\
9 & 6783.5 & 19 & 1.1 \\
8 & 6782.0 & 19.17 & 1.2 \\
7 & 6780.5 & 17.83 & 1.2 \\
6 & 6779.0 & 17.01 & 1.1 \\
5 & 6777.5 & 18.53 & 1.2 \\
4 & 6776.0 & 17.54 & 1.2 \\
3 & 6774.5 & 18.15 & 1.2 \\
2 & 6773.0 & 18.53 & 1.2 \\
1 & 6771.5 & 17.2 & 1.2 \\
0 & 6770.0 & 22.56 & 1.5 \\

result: 17.12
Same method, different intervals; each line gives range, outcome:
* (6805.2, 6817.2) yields 18.4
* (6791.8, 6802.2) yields 17.72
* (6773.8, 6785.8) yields 17.01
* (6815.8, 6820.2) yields 18.37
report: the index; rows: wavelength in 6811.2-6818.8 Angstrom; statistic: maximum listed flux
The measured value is 20.28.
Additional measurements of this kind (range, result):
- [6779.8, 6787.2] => 19.17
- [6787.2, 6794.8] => 19.15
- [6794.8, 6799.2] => 18.89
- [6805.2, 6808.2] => 18.97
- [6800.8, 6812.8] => 19.74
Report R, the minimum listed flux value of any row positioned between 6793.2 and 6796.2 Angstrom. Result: 18.34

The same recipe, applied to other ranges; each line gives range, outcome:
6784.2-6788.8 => 15.53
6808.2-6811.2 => 18.64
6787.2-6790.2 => 16.42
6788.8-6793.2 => 17.4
